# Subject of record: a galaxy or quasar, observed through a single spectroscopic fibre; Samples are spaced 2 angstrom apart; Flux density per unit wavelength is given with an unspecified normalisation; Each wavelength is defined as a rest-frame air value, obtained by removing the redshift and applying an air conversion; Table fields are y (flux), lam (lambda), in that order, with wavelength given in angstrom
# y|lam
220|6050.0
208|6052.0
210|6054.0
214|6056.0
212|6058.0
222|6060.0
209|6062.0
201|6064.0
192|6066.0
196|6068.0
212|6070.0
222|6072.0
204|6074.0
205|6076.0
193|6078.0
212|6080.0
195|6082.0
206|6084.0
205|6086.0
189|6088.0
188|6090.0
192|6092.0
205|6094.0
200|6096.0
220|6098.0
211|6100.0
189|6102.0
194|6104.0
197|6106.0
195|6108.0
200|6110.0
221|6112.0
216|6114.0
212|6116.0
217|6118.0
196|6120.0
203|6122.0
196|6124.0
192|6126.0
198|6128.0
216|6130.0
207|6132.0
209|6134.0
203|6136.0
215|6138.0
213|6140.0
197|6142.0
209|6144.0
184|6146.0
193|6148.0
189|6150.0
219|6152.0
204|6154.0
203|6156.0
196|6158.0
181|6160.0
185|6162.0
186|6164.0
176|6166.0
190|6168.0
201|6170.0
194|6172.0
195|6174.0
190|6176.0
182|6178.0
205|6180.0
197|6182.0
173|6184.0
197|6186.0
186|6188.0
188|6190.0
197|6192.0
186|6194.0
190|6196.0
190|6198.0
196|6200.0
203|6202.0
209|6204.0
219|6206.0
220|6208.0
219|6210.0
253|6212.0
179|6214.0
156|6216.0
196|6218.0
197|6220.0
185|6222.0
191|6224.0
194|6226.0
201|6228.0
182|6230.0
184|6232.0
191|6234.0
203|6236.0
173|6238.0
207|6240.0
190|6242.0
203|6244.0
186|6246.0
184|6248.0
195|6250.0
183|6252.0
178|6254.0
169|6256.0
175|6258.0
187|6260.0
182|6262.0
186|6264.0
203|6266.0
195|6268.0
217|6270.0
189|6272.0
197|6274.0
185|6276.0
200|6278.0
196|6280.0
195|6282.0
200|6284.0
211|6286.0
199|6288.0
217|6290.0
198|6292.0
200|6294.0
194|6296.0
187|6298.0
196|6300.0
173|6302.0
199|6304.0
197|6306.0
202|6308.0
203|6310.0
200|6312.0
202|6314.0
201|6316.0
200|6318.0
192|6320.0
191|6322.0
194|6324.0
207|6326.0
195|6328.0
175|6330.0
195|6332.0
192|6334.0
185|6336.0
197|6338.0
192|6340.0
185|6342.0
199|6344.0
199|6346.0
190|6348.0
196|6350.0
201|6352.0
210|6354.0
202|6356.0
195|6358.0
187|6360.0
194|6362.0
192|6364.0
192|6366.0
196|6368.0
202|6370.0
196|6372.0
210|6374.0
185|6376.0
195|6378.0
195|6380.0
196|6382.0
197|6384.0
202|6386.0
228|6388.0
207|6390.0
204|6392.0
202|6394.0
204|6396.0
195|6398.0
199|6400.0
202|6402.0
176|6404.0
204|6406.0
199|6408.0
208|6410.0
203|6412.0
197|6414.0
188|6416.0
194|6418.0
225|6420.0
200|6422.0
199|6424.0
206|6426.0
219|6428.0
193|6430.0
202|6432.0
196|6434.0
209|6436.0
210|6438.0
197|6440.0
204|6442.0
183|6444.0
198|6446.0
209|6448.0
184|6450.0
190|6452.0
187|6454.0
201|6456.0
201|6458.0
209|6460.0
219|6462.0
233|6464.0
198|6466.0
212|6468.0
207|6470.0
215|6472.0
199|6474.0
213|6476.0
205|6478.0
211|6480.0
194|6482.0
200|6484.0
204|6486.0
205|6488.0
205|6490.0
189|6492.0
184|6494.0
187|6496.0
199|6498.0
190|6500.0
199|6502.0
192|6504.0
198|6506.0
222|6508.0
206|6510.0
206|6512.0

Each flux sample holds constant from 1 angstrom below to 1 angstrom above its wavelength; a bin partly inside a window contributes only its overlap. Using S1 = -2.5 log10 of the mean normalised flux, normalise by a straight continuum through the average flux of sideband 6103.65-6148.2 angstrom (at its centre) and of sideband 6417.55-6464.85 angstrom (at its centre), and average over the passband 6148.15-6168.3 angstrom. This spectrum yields 0.06 mag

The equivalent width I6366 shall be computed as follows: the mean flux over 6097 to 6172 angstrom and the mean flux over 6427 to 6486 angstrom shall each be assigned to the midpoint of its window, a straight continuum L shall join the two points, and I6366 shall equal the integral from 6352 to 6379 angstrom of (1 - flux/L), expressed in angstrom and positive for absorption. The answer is 0.8 angstrom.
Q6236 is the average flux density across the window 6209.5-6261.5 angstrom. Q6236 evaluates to 190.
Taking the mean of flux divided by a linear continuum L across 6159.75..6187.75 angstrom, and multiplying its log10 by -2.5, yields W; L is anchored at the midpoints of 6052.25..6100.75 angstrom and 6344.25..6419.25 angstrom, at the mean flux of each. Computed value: 0.07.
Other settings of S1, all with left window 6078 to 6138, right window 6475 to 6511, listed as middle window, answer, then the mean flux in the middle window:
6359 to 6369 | 0.05 mag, 192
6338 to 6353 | 0.04 mag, 195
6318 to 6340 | 0.05 mag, 193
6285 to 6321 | 0.02 mag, 198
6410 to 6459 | 0.00 mag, 200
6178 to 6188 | 0.06 mag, 191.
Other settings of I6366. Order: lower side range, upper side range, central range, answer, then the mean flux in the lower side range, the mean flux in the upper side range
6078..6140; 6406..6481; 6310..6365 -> 2.18 angstrom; 203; 203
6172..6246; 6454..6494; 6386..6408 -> 0.04 angstrom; 195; 205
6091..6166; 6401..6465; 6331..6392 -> 1.28 angstrom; 201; 201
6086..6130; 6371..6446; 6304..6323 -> 0.23 angstrom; 202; 201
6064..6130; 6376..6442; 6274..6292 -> 0.16 angstrom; 202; 201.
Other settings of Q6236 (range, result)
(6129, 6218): 198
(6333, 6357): 196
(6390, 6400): 202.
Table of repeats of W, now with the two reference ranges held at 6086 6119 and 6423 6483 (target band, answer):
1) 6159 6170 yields 0.10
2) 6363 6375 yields 0.03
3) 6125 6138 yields -0.01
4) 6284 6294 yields -0.01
